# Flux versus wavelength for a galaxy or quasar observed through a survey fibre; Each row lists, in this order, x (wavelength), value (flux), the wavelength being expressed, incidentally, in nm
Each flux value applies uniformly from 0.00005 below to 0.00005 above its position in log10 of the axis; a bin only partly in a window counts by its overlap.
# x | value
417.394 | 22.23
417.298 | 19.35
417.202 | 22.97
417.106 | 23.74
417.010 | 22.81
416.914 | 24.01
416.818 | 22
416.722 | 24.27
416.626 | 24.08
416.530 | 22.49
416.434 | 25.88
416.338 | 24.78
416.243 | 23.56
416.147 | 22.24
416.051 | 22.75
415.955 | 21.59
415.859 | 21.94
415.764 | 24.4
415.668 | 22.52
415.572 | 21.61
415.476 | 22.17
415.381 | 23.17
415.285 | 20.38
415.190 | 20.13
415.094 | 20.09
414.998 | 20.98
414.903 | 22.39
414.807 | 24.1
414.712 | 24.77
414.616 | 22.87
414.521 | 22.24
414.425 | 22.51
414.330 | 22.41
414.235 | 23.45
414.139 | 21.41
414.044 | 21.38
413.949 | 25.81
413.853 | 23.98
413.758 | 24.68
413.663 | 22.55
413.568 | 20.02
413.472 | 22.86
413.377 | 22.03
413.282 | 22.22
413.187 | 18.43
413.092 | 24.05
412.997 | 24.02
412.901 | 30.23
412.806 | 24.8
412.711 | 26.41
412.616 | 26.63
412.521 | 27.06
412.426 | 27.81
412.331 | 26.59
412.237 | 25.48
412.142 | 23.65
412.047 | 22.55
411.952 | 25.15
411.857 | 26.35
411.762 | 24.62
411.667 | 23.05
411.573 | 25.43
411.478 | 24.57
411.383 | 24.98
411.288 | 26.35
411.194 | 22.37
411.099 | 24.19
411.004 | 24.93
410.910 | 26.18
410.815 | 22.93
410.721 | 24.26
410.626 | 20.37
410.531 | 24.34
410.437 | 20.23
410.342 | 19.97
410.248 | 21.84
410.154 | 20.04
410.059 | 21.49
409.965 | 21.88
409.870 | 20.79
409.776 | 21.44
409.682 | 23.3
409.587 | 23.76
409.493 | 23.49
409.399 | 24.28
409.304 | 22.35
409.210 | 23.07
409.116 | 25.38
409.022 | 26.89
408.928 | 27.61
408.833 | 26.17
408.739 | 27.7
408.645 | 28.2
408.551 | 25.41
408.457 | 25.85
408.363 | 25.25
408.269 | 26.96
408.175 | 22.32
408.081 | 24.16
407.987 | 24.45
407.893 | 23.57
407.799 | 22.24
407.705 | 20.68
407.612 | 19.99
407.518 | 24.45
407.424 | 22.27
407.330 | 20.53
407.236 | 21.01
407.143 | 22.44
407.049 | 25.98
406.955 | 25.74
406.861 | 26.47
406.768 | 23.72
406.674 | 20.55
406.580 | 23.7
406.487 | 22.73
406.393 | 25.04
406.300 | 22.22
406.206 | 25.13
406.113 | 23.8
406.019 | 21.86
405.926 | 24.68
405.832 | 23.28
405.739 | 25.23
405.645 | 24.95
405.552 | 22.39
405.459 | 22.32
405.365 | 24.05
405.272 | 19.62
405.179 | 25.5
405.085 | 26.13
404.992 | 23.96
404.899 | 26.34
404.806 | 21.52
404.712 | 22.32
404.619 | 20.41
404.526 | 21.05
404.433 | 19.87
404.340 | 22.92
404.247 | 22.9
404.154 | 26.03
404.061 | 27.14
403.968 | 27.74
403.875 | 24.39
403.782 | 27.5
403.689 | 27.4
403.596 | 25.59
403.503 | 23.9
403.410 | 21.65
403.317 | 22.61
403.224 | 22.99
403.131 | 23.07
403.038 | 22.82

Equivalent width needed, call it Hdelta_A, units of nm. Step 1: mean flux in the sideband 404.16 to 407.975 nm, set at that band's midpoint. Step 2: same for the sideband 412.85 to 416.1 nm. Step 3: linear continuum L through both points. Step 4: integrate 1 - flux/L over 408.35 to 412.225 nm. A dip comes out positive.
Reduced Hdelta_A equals -0.18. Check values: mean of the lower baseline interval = 23.1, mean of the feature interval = 24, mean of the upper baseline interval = 22.6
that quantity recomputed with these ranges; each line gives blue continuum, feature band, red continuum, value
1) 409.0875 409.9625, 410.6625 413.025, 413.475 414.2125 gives -0.24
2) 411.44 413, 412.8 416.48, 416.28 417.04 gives 0.27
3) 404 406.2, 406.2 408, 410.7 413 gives 0.07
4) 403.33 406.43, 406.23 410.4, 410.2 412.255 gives 0.04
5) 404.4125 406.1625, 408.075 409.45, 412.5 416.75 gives -0.14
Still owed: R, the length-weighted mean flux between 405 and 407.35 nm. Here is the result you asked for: 23.6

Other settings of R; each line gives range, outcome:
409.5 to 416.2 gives 23.3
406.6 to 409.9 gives 24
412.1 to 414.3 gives 24.1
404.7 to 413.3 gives 23.9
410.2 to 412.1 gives 23.7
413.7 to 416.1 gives 22.5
